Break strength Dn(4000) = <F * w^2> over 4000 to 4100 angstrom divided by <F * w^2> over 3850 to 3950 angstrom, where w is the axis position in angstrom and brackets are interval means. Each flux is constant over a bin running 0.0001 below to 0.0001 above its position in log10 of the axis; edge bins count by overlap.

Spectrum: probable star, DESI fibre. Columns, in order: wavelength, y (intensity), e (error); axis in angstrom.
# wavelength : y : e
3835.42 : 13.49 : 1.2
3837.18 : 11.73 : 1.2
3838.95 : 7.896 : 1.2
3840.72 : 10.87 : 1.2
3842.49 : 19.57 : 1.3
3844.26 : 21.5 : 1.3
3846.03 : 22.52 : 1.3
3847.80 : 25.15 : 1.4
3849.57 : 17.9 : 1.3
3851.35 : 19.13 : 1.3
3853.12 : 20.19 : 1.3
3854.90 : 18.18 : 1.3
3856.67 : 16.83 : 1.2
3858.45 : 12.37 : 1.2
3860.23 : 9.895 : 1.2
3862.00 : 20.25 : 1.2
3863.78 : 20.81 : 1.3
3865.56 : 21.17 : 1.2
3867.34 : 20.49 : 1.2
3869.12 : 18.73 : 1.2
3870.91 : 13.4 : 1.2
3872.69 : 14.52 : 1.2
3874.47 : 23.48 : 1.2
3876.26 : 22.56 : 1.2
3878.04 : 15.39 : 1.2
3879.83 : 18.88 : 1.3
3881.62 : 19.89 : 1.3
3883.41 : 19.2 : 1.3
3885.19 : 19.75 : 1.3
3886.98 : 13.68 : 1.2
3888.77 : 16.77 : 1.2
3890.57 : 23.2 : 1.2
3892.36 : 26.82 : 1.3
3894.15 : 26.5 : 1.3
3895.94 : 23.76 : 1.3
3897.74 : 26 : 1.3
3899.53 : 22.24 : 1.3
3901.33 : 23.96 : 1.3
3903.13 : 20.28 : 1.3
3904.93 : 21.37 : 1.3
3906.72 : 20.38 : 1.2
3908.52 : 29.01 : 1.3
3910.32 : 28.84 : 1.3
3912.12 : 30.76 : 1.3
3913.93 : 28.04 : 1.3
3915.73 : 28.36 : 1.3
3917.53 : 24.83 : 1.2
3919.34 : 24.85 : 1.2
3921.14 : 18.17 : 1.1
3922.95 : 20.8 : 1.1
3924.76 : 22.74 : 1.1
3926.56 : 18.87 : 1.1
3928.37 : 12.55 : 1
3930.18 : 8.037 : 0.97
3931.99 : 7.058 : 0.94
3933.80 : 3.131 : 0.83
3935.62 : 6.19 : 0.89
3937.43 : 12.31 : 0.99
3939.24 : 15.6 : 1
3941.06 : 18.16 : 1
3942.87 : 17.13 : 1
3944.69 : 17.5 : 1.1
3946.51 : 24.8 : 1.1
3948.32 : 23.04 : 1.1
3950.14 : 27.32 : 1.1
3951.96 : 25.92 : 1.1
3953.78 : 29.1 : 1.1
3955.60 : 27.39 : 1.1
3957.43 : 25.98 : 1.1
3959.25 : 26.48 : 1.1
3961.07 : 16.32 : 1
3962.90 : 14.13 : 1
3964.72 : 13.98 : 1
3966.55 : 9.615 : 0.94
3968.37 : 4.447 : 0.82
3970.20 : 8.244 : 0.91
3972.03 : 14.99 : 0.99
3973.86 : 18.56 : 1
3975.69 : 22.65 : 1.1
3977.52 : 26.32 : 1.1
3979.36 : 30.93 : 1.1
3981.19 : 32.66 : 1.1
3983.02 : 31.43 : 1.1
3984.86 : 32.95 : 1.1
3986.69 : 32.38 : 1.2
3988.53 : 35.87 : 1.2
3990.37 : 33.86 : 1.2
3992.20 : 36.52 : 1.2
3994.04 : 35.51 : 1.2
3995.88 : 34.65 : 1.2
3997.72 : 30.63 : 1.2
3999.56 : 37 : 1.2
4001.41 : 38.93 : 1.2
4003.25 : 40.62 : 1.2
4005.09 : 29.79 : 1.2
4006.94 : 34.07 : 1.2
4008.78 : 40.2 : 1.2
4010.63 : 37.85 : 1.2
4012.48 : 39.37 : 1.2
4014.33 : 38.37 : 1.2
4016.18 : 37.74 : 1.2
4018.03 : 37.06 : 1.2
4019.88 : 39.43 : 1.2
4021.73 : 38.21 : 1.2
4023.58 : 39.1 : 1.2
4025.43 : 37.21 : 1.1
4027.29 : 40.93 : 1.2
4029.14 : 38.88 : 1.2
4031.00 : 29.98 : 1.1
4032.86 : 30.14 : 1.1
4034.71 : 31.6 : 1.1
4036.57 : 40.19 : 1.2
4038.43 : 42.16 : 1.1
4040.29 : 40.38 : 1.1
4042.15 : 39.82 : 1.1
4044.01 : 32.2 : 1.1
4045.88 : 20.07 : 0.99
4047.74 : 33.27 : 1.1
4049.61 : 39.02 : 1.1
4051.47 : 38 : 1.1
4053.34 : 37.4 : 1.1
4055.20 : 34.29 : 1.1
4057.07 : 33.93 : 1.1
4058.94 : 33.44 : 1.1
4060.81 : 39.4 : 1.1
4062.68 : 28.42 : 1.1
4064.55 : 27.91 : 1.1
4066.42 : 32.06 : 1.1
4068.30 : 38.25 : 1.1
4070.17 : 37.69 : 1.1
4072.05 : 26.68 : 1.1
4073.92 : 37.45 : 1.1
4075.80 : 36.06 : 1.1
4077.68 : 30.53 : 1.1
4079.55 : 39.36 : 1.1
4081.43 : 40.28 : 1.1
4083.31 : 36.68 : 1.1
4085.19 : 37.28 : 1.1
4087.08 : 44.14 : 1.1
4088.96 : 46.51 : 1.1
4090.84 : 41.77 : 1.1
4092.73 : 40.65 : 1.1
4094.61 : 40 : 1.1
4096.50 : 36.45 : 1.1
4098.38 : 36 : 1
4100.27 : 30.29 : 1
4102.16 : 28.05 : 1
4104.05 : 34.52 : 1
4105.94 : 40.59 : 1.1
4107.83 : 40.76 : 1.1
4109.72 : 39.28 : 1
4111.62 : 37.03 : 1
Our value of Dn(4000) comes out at 2.0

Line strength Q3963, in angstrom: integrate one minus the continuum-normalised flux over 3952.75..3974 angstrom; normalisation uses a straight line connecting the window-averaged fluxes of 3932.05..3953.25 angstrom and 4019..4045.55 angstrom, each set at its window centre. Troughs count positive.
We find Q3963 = 3.73 angstrom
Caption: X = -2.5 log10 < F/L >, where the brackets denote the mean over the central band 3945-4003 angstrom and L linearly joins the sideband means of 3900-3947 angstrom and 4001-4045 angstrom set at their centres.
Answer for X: 0.11 mag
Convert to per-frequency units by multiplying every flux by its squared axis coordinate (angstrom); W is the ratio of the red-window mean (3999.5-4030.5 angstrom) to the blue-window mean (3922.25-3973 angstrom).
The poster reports 2.3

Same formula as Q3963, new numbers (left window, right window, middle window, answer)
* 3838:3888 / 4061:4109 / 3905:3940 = 5.5 angstrom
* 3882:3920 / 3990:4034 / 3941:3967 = 7.3 angstrom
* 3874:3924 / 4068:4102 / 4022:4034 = -1.2 angstrom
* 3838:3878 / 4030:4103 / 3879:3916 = -3.0 angstrom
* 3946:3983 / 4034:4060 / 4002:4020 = -5.0 angstrom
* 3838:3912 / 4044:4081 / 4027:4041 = -2.1 angstrom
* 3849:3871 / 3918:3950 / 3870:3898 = -4.6 angstrom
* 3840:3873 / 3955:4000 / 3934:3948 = 4.6 angstrom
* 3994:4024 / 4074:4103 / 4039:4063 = 1.6 angstrom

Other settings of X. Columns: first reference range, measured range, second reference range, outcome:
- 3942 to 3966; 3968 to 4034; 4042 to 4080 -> -0.19 mag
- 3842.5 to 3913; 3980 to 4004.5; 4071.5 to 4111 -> -0.17 mag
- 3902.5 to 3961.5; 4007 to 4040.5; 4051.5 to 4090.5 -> -0.22 mag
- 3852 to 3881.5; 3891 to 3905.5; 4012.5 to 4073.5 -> -0.14 mag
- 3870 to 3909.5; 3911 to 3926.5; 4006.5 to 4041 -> 0.00 mag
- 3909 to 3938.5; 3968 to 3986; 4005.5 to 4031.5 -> 0.28 mag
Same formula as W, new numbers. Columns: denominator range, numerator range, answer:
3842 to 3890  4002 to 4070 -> 2.10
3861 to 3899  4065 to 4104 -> 2.01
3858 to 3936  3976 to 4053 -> 1.89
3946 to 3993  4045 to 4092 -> 1.56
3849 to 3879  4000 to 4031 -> 2.27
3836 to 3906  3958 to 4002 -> 1.42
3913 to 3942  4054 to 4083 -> 2.20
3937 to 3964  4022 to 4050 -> 1.73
